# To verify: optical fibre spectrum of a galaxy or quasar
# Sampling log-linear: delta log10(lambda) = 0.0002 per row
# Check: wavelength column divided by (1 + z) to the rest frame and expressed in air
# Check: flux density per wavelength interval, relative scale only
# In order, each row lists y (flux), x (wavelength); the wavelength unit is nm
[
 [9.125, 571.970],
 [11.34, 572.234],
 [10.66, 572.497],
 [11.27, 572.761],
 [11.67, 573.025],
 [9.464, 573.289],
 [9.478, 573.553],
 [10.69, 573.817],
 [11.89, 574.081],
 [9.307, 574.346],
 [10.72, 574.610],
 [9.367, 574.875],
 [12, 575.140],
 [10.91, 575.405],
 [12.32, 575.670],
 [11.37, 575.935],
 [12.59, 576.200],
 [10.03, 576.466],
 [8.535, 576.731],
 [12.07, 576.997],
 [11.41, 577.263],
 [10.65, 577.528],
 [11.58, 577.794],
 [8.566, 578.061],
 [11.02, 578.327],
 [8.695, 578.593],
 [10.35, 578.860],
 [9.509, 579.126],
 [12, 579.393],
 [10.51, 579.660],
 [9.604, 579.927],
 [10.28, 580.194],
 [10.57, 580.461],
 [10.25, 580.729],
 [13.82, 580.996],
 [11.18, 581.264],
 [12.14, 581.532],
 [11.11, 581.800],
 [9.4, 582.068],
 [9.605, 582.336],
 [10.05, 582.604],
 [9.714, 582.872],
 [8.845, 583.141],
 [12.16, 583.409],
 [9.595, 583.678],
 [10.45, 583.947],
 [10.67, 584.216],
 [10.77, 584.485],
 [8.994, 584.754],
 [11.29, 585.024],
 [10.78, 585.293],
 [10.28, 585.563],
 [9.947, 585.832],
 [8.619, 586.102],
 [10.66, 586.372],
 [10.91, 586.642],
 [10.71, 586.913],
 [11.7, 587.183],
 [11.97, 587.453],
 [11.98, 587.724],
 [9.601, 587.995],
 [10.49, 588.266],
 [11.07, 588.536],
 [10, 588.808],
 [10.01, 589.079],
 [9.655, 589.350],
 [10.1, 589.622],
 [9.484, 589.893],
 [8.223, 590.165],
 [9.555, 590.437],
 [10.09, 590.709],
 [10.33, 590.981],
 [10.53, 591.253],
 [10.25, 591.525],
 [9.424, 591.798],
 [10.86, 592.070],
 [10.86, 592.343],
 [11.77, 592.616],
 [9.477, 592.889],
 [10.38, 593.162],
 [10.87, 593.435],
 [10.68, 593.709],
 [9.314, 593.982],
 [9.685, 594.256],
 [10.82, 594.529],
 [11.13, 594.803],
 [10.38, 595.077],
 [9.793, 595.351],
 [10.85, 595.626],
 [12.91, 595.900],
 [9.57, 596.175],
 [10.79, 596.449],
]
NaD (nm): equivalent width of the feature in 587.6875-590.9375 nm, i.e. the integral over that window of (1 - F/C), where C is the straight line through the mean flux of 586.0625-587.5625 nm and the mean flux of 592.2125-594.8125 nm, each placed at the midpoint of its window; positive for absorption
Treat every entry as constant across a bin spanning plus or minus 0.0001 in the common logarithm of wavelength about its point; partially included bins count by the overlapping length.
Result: 0.23 nm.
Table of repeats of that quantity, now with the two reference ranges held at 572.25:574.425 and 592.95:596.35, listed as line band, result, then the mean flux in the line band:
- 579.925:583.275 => 0.01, 10.5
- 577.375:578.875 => 0.06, 10.1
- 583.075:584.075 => 0.02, 10.4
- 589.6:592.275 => 0.16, 9.9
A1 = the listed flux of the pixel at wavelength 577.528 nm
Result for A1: 10.65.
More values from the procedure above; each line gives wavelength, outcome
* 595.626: 10.85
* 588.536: 11.07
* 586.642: 10.91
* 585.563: 10.28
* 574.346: 9.307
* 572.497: 10.66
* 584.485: 10.77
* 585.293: 10.78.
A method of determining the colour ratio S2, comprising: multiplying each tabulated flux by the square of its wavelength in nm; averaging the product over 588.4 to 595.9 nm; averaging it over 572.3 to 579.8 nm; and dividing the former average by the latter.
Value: 1.02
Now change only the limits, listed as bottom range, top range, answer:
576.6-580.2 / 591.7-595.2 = 1.06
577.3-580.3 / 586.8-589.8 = 1.07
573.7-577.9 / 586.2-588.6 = 1.04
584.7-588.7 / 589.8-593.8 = 0.98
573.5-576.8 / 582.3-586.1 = 0.97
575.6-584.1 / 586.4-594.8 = 1.01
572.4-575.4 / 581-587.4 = 1.03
